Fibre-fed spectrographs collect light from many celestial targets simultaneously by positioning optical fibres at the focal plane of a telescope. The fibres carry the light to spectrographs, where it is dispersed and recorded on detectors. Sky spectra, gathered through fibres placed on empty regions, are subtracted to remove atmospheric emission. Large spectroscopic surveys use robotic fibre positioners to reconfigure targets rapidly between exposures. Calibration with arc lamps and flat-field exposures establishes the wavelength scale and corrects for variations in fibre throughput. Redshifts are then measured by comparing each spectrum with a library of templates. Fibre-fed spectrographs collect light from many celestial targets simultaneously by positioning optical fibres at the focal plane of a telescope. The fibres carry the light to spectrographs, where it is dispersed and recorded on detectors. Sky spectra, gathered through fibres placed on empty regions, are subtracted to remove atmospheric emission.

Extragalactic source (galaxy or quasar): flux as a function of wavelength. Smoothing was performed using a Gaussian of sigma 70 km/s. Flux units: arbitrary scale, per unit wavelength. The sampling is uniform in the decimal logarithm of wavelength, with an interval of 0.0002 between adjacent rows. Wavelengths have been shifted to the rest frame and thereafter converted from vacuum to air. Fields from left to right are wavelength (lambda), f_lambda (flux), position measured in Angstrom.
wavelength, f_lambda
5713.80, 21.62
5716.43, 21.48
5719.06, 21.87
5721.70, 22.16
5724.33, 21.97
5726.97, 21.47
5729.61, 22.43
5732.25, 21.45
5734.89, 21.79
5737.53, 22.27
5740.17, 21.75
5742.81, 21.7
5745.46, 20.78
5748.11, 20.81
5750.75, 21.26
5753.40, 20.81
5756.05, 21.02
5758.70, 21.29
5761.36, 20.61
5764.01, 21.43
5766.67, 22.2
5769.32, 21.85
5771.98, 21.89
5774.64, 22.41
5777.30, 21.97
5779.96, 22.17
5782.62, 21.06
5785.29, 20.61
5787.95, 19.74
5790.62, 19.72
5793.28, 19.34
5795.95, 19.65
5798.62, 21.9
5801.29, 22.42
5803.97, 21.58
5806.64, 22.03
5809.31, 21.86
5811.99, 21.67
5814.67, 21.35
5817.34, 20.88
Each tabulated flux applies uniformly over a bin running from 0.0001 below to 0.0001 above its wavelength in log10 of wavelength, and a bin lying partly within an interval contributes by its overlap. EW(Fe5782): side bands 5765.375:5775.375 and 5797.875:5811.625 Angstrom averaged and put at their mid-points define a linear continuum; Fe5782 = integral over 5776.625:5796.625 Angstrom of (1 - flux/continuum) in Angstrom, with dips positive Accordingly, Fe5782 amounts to 1.4 Angstrom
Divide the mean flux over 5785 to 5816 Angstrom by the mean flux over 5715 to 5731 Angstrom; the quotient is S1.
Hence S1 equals 1.0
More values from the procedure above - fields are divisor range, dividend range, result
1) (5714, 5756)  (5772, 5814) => 0.98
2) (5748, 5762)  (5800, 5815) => 1.04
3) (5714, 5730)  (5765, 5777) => 1.01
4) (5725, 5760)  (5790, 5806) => 0.97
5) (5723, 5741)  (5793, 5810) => 0.98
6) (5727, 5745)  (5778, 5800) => 0.94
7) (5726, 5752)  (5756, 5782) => 1.01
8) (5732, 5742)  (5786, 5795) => 0.90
